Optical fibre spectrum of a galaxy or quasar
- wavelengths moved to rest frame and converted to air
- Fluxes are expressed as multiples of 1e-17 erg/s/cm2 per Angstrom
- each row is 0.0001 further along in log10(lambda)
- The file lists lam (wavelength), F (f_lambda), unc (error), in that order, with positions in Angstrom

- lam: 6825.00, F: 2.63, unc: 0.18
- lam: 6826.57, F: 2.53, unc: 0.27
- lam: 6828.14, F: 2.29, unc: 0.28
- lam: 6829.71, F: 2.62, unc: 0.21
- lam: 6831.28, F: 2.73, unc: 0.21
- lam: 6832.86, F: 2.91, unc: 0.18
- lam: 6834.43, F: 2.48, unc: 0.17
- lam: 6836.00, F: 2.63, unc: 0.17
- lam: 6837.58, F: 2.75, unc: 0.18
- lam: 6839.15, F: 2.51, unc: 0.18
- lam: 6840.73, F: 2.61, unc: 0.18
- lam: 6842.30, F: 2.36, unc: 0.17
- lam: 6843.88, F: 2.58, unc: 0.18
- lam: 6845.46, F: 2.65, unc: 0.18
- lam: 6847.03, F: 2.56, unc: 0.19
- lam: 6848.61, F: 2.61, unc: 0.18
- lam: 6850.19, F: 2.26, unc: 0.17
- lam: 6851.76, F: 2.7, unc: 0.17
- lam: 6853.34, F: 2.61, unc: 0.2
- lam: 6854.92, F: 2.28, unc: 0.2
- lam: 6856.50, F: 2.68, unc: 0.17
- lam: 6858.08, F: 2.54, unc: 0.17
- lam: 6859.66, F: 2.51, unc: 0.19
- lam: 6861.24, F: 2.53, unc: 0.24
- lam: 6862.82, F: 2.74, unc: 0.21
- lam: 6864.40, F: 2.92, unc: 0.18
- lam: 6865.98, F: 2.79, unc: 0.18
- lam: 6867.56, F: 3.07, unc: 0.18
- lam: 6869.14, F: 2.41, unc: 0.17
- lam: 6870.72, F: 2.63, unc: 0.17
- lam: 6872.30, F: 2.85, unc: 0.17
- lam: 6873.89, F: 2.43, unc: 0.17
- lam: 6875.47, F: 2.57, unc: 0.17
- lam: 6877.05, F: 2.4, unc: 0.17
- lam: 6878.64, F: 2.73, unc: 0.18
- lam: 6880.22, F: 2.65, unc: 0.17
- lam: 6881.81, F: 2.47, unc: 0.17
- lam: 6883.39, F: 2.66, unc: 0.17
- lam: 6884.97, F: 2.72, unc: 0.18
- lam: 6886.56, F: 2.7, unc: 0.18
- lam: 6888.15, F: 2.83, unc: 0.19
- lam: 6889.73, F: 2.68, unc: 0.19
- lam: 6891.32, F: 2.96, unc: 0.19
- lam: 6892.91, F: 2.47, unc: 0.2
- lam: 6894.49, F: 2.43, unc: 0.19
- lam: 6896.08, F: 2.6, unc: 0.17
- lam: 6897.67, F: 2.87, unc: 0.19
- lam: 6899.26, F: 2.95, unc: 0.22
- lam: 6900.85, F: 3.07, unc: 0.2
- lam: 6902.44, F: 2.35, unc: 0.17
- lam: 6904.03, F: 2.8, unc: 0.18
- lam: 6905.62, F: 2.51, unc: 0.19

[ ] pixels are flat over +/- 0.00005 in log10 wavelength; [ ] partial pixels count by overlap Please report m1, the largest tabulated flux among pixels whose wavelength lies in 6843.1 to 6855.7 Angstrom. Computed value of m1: 2.7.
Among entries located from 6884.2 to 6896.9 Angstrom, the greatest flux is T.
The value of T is 2.96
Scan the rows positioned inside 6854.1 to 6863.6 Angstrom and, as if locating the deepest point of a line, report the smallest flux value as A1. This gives 2.28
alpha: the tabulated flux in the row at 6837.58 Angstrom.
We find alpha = 2.75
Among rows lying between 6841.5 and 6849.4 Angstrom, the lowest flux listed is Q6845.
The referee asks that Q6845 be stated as 2.36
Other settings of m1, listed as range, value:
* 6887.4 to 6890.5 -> 2.83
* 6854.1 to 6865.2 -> 2.92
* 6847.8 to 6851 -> 2.61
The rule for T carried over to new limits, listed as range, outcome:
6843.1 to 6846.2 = 2.65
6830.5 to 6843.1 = 2.91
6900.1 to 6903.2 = 3.07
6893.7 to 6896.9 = 2.6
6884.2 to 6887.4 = 2.72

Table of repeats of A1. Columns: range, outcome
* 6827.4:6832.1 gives 2.29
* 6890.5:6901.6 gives 2.43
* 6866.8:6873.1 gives 2.41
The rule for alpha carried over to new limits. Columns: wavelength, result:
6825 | 2.63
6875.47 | 2.57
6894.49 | 2.43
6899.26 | 2.95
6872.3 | 2.85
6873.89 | 2.43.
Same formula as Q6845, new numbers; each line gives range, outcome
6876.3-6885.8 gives 2.4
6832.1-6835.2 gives 2.48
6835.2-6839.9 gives 2.51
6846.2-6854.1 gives 2.26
